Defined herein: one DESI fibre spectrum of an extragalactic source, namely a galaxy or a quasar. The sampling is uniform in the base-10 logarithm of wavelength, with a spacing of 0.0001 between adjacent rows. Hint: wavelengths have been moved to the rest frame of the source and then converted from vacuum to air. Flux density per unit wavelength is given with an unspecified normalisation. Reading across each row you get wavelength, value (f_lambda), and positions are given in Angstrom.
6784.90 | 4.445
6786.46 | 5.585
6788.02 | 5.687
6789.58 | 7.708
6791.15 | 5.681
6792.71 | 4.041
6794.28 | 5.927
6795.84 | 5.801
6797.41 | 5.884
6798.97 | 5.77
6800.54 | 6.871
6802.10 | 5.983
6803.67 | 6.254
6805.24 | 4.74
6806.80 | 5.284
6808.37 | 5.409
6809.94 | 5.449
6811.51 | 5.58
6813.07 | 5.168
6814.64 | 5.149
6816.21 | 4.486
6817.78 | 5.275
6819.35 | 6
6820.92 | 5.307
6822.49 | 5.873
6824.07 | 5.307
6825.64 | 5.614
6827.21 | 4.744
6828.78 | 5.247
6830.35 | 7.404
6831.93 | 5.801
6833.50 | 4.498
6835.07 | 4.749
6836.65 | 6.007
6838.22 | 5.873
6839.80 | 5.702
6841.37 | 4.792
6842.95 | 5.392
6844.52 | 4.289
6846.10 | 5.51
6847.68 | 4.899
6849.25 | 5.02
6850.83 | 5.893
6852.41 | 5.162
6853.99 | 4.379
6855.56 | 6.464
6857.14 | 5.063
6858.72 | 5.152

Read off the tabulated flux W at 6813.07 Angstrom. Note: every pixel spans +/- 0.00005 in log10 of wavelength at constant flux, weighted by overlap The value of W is 5.168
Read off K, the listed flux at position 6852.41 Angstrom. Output 5.162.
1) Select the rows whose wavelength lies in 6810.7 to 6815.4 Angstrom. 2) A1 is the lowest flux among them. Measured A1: 5.149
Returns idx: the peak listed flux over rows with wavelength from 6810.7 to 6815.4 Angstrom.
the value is 5.58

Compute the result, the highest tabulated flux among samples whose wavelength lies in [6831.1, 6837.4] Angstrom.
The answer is 6.007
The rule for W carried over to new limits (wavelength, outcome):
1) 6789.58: 7.708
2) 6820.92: 5.307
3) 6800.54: 6.871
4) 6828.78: 5.247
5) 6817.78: 5.275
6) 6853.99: 4.379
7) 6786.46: 5.585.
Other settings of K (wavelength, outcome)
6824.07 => 5.307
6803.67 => 6.254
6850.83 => 5.893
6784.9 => 4.445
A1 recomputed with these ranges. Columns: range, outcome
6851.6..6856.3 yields 4.379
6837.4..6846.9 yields 4.289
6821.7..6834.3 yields 4.498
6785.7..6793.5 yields 4.041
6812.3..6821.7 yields 4.486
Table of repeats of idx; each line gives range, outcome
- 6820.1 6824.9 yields 5.873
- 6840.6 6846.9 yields 5.51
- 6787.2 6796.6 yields 7.708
